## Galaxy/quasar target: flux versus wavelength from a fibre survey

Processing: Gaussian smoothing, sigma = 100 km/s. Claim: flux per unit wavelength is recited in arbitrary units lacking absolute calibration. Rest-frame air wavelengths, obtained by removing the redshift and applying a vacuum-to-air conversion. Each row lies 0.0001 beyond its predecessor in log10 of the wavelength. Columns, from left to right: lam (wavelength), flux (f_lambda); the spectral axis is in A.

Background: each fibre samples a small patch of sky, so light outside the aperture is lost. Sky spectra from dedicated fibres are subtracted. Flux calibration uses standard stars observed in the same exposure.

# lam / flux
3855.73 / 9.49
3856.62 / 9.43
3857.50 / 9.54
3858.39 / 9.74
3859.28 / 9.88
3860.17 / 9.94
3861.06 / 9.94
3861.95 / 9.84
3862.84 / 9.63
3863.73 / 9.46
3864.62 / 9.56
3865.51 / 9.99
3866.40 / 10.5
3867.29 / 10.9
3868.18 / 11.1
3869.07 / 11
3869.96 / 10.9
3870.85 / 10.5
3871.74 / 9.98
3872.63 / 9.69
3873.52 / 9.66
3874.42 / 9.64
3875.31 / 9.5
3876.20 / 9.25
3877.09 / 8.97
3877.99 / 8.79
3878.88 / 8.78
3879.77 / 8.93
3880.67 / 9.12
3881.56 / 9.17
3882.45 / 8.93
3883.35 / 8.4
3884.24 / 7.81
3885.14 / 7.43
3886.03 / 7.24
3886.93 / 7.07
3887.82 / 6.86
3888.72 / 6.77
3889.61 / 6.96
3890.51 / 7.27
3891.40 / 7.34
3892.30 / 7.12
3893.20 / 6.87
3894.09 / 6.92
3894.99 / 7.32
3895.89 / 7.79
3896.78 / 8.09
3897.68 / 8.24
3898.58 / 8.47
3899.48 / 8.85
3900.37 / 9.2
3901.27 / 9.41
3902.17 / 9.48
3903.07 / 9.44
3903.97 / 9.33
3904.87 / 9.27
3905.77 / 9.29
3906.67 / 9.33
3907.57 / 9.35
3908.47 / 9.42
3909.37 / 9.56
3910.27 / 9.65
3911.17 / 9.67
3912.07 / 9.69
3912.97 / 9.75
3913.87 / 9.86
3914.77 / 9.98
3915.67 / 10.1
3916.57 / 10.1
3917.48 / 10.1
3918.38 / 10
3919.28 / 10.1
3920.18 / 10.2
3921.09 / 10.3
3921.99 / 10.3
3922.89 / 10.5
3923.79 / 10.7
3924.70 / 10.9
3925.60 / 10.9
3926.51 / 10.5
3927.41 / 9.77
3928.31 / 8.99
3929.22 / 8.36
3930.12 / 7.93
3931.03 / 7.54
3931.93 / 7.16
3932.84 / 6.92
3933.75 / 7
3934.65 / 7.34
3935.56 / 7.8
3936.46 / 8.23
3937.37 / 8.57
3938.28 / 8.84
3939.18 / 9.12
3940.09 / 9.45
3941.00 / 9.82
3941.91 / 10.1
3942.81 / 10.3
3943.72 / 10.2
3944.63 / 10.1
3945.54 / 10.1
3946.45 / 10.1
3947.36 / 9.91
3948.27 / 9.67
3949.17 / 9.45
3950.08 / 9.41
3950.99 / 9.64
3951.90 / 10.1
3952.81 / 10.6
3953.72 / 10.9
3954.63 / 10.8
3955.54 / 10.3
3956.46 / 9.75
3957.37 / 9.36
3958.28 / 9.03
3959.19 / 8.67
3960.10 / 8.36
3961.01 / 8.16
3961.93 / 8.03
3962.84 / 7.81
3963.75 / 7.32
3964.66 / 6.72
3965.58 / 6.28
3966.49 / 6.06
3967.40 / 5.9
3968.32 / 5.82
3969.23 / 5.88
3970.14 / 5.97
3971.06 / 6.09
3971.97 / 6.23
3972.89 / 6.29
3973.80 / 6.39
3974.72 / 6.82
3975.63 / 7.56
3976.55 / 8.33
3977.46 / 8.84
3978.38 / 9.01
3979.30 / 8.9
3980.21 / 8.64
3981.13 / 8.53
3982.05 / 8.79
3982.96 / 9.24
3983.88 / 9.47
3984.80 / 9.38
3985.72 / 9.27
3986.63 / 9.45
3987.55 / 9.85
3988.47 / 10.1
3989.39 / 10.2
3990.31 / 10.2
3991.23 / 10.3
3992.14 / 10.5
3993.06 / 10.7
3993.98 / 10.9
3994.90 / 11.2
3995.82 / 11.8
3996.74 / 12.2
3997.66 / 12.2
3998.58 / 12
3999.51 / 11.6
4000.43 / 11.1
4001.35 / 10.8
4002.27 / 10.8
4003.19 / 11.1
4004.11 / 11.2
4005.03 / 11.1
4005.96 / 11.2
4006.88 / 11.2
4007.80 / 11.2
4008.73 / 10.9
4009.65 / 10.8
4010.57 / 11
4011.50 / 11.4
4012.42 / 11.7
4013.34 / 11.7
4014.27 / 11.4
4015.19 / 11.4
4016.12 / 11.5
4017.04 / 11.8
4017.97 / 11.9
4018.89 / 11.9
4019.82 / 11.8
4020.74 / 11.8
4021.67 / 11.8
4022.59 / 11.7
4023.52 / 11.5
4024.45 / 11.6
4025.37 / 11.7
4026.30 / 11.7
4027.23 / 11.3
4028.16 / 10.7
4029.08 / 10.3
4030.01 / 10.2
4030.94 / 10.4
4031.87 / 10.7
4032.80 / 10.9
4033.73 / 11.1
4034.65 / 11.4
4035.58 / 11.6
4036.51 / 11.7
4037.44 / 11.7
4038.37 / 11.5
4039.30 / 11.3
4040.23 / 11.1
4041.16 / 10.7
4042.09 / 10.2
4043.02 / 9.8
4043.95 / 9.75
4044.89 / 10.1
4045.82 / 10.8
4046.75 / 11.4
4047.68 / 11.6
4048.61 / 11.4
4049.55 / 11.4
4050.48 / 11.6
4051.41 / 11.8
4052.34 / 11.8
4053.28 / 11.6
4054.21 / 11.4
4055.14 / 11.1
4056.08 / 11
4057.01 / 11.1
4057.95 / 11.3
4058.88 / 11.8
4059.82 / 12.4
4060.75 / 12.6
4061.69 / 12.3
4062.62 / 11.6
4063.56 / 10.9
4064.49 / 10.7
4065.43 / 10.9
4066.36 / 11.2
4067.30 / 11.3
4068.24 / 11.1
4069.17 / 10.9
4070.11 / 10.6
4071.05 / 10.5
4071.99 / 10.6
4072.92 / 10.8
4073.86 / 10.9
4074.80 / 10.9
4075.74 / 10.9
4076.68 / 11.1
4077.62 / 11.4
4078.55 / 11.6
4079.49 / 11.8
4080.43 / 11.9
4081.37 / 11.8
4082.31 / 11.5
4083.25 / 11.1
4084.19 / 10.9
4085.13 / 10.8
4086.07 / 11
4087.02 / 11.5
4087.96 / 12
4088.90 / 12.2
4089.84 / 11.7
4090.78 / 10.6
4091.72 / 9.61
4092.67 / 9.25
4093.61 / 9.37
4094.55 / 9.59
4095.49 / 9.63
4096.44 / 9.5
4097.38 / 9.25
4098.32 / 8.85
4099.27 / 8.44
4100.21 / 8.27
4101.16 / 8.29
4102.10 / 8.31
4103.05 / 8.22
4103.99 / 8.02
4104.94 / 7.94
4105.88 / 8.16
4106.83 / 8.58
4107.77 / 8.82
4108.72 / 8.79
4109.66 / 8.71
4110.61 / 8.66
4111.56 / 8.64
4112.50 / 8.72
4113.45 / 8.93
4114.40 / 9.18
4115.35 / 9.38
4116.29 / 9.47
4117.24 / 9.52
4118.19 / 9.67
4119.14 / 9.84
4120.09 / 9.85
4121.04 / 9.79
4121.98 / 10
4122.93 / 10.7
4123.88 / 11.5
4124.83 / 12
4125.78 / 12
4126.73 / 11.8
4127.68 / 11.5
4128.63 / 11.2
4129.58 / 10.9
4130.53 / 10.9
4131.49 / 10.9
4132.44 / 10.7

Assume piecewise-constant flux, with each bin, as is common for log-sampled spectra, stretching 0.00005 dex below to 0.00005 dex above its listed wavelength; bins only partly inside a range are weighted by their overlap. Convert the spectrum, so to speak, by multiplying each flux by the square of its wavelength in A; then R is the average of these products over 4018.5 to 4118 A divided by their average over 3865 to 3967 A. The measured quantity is 1.26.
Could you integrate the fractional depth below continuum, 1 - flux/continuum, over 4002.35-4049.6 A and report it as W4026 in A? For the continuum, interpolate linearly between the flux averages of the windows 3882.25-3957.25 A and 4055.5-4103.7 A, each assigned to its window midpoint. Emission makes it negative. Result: -4.9 A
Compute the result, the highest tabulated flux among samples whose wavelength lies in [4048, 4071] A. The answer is 12.6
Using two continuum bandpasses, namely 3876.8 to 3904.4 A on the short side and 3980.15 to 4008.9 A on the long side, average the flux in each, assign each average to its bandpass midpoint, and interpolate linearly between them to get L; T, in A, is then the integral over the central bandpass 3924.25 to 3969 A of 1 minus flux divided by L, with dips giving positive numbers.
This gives 2.72 A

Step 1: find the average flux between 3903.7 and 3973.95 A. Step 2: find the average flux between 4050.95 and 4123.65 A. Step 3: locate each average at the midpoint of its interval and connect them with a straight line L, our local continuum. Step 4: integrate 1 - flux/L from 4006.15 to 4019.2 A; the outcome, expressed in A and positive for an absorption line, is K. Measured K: -2.4 A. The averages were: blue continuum 8.95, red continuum 10.3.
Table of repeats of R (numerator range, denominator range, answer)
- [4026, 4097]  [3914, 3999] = 1.28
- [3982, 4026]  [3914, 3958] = 1.20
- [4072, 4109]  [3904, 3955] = 1.15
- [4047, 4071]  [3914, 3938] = 1.32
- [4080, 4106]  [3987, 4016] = 0.94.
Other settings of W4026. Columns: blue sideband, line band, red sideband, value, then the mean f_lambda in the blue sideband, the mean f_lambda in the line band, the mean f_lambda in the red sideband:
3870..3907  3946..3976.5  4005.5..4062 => 5.3 A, 8.52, 8.16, 11.3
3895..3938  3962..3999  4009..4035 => 6.5 A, 9.2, 8.68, 11.3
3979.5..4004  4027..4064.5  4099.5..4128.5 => -4.5 A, 10.4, 11.2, 9.46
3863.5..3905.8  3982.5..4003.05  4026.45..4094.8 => -0.8 A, 8.79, 10.6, 11.1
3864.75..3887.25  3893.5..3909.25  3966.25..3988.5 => 0.3 A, 9.34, 8.78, 7.85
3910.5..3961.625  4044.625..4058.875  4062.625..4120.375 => -2.0 A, 9.49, 11.3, 10.1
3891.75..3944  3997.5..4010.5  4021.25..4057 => -0.8 A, 9.12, 11.2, 11.1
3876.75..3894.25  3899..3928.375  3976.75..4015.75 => -4.5 A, 7.84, 9.83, 10.5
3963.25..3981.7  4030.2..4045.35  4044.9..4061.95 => -0.3 A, 7.09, 10.9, 11.5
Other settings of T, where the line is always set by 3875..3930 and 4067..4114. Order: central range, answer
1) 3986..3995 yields -0.8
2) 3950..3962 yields -0.4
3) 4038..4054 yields -2.1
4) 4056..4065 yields -1.6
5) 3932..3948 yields 0.3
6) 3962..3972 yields 3.1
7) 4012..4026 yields -3.0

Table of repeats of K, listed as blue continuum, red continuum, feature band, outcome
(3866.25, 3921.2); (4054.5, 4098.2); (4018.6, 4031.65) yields -1.1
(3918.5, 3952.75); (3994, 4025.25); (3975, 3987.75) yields 2.1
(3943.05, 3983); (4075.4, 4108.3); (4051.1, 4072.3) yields -3.7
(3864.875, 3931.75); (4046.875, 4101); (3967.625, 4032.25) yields 0.2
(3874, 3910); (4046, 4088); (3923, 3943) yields 0.4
